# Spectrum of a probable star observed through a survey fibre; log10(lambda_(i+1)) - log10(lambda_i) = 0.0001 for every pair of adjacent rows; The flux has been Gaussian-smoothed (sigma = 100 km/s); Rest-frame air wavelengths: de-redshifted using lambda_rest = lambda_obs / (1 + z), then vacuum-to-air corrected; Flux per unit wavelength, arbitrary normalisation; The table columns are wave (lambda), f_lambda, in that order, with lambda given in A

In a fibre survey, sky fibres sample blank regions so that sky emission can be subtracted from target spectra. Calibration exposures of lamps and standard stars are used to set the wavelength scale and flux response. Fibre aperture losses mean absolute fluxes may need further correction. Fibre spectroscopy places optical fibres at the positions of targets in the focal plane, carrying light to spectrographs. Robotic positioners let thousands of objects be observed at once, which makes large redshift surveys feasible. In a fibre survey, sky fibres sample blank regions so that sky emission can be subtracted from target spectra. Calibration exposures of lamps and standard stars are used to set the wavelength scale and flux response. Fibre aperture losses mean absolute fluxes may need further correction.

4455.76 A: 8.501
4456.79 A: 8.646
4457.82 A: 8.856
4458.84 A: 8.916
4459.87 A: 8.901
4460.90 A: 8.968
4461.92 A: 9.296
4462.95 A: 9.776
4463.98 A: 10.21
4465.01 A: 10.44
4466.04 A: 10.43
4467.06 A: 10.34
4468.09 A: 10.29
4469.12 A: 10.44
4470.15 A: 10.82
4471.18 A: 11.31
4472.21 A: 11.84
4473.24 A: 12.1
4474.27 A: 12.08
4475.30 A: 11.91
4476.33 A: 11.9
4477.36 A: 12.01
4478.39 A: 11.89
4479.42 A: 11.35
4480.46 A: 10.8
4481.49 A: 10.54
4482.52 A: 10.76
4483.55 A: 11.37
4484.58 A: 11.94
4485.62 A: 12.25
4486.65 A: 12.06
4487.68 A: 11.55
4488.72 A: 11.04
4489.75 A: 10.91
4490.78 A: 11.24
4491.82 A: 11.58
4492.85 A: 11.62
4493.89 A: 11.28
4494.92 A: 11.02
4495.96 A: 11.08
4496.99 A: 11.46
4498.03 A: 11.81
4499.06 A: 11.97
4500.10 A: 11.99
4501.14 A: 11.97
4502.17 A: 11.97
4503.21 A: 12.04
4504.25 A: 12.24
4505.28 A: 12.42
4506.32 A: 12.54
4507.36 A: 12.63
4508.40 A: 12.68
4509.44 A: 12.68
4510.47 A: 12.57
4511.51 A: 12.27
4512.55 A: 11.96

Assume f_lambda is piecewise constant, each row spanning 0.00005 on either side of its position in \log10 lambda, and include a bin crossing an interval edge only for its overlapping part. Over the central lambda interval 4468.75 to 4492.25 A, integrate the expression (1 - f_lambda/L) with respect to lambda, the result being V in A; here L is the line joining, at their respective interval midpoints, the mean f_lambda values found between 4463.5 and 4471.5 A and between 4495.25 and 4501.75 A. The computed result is -1.0 A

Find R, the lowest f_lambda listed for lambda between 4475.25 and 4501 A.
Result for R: 10.54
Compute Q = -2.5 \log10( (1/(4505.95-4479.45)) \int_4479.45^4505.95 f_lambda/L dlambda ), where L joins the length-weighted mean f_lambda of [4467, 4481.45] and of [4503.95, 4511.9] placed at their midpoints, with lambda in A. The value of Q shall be 0.04 mag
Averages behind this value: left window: 11.4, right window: 12.5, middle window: 11.6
